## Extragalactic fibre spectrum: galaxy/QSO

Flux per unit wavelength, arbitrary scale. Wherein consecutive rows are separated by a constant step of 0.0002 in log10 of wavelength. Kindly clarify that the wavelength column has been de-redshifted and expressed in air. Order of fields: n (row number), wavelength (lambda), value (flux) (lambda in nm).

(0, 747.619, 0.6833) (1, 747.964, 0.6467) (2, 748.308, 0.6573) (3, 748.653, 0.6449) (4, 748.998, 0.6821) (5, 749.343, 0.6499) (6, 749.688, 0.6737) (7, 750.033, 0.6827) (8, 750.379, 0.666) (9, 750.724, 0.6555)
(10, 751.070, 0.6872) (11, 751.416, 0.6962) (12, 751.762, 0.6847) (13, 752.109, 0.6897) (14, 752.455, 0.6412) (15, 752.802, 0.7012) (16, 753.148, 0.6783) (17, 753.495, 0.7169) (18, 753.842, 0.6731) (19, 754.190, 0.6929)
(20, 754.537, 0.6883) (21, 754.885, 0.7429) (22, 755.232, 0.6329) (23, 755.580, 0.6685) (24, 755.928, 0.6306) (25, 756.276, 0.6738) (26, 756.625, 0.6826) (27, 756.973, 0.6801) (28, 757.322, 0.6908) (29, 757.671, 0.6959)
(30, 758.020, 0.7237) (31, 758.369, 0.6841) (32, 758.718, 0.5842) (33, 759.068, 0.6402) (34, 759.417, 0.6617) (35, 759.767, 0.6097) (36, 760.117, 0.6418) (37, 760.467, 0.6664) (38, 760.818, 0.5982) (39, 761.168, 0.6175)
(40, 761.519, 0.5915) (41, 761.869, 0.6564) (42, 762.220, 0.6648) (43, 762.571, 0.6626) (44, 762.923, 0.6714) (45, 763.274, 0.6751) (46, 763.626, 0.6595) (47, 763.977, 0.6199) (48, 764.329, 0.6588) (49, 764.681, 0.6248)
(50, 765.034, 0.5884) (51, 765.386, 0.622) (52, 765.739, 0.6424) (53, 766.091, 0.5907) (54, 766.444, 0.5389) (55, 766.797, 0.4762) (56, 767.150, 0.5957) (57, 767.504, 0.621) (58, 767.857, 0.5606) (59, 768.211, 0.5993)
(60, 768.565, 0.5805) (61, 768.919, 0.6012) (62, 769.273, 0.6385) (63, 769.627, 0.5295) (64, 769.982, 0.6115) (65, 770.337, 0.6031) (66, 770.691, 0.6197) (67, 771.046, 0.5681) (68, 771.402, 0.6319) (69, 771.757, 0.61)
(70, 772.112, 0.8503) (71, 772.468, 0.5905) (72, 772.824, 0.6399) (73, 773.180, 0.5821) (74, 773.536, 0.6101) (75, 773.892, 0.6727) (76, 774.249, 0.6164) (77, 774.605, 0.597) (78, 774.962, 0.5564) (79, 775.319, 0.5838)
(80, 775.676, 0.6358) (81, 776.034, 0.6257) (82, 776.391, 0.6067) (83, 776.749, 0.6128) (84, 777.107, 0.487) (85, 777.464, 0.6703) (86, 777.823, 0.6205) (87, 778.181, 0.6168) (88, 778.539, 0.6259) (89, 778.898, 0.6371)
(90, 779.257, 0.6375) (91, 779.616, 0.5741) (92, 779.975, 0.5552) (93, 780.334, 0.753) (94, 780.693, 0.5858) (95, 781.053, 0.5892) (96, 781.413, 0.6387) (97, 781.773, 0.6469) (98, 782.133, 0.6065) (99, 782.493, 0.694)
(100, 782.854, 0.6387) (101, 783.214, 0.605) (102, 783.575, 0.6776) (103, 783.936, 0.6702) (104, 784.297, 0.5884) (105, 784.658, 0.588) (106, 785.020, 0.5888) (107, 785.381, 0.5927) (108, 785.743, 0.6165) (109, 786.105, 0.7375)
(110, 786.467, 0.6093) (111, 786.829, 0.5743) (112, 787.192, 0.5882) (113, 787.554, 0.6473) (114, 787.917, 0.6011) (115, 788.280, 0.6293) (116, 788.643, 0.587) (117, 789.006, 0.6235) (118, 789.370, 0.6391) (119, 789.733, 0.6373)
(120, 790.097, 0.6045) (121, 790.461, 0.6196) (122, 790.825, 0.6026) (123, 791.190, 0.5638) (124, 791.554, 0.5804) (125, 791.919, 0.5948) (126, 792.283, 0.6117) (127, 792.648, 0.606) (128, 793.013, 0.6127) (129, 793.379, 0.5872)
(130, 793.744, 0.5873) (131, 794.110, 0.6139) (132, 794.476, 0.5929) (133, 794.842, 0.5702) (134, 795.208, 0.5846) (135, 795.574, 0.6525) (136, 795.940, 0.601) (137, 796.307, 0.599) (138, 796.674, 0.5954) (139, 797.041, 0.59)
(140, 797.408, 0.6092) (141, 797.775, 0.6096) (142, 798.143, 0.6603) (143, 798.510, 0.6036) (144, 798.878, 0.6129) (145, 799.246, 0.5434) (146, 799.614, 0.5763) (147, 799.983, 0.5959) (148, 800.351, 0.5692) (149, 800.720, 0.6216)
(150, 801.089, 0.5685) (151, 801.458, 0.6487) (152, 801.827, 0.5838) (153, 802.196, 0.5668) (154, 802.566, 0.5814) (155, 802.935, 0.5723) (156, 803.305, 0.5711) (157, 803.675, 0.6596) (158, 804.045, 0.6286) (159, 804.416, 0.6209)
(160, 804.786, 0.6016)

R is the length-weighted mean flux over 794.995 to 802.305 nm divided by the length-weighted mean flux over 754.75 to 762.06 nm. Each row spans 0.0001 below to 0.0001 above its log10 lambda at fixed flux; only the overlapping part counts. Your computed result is 0.9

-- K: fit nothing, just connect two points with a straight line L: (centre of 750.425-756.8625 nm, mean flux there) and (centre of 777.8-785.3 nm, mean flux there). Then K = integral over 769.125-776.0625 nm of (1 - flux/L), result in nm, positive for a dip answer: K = 0.26 nm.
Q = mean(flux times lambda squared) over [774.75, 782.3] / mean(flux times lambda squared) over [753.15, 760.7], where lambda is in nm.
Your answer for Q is 1.0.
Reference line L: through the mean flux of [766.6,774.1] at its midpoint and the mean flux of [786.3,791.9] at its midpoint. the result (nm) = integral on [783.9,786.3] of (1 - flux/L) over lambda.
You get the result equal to -0.06 nm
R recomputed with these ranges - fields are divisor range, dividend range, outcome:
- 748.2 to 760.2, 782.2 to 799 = 0.91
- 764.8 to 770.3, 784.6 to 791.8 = 1.04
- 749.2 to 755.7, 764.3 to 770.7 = 0.87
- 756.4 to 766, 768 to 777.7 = 0.94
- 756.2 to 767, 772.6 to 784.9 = 0.97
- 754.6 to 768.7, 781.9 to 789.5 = 0.98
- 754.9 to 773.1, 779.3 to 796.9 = 0.97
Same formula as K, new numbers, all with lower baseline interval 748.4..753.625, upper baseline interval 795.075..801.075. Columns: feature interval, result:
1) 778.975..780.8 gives 0.02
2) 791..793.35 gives 0.06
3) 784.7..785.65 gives 0.04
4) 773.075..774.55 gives 0.04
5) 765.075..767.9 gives 0.30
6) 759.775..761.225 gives 0.07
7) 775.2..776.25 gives 0.03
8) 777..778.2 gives 0.06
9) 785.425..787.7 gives -0.03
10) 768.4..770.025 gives 0.14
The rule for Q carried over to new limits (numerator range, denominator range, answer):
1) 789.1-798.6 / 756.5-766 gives 1.02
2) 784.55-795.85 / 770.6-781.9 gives 1.02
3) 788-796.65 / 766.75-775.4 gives 1.05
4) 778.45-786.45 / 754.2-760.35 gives 1.01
